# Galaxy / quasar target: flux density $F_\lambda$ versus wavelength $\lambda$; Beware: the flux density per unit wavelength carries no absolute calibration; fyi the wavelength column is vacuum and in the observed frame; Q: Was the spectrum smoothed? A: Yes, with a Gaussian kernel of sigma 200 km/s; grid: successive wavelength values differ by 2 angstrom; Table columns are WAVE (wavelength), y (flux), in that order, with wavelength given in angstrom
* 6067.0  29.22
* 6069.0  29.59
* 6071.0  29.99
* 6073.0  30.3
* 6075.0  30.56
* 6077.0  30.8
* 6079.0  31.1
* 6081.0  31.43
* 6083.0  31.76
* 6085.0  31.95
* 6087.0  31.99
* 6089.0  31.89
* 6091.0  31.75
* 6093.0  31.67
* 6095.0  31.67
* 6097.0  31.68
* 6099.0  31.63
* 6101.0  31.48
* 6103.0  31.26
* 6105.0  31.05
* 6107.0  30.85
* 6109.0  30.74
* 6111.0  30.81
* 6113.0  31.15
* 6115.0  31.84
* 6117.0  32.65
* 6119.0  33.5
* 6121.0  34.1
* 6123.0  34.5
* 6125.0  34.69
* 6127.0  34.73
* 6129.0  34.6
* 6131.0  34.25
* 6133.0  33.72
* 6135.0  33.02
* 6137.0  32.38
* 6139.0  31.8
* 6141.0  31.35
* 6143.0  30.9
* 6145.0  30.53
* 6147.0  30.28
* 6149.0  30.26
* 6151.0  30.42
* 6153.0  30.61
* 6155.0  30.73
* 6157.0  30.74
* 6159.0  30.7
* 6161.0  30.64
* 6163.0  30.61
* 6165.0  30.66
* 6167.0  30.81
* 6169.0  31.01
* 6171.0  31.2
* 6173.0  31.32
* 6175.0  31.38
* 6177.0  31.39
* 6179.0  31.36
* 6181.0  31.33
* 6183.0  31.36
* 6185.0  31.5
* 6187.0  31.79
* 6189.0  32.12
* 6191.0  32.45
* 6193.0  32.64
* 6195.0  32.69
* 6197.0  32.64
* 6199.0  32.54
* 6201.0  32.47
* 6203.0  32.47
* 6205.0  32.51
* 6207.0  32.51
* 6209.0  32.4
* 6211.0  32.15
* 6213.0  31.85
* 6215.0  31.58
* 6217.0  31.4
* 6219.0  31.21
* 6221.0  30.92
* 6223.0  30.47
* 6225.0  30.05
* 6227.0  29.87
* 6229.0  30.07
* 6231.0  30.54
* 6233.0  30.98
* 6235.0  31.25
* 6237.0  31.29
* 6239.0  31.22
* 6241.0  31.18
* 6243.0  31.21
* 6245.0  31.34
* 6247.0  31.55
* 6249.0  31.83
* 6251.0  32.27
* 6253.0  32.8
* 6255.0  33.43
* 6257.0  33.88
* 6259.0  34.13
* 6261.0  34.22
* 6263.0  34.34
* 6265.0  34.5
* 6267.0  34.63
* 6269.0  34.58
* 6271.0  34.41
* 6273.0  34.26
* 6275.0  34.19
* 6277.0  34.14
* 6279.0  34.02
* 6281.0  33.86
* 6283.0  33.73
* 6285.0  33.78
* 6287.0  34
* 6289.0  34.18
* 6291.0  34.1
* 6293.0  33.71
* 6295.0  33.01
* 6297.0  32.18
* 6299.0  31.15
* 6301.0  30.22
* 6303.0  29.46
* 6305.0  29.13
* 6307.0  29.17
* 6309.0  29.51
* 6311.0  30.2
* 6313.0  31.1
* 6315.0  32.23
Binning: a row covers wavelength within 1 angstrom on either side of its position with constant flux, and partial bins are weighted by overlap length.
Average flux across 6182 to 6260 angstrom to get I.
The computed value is 31.8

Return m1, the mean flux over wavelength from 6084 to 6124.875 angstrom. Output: 32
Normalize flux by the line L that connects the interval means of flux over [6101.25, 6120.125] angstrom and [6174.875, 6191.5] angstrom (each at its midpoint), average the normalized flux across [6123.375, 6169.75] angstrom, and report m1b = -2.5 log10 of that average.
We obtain -0.01 mag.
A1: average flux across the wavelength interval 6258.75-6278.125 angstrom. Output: 34.3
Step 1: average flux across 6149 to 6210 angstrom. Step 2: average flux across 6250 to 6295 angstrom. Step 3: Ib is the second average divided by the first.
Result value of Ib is 1.08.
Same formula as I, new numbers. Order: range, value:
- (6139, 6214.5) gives 31.5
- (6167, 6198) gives 31.7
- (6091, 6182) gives 31.7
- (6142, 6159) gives 30.6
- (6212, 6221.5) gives 31.4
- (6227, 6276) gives 32.6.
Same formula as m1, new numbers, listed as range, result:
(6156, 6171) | 30.8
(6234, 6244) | 31.2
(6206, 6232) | 31.2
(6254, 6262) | 33.9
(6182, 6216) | 32.2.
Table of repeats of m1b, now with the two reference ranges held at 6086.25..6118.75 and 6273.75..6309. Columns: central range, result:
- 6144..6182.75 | 0.03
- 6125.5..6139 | -0.07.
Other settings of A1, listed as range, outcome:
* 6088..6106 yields 31.6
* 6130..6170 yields 31.3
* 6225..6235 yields 30.4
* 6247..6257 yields 32.6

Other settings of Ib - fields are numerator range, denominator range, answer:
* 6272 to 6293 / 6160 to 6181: 1.10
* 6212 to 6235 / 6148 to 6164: 1.01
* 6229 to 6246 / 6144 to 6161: 1.02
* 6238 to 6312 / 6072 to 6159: 1.03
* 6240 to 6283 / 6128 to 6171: 1.06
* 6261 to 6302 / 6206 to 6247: 1.08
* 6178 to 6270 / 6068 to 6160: 1.01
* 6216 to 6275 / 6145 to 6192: 1.04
